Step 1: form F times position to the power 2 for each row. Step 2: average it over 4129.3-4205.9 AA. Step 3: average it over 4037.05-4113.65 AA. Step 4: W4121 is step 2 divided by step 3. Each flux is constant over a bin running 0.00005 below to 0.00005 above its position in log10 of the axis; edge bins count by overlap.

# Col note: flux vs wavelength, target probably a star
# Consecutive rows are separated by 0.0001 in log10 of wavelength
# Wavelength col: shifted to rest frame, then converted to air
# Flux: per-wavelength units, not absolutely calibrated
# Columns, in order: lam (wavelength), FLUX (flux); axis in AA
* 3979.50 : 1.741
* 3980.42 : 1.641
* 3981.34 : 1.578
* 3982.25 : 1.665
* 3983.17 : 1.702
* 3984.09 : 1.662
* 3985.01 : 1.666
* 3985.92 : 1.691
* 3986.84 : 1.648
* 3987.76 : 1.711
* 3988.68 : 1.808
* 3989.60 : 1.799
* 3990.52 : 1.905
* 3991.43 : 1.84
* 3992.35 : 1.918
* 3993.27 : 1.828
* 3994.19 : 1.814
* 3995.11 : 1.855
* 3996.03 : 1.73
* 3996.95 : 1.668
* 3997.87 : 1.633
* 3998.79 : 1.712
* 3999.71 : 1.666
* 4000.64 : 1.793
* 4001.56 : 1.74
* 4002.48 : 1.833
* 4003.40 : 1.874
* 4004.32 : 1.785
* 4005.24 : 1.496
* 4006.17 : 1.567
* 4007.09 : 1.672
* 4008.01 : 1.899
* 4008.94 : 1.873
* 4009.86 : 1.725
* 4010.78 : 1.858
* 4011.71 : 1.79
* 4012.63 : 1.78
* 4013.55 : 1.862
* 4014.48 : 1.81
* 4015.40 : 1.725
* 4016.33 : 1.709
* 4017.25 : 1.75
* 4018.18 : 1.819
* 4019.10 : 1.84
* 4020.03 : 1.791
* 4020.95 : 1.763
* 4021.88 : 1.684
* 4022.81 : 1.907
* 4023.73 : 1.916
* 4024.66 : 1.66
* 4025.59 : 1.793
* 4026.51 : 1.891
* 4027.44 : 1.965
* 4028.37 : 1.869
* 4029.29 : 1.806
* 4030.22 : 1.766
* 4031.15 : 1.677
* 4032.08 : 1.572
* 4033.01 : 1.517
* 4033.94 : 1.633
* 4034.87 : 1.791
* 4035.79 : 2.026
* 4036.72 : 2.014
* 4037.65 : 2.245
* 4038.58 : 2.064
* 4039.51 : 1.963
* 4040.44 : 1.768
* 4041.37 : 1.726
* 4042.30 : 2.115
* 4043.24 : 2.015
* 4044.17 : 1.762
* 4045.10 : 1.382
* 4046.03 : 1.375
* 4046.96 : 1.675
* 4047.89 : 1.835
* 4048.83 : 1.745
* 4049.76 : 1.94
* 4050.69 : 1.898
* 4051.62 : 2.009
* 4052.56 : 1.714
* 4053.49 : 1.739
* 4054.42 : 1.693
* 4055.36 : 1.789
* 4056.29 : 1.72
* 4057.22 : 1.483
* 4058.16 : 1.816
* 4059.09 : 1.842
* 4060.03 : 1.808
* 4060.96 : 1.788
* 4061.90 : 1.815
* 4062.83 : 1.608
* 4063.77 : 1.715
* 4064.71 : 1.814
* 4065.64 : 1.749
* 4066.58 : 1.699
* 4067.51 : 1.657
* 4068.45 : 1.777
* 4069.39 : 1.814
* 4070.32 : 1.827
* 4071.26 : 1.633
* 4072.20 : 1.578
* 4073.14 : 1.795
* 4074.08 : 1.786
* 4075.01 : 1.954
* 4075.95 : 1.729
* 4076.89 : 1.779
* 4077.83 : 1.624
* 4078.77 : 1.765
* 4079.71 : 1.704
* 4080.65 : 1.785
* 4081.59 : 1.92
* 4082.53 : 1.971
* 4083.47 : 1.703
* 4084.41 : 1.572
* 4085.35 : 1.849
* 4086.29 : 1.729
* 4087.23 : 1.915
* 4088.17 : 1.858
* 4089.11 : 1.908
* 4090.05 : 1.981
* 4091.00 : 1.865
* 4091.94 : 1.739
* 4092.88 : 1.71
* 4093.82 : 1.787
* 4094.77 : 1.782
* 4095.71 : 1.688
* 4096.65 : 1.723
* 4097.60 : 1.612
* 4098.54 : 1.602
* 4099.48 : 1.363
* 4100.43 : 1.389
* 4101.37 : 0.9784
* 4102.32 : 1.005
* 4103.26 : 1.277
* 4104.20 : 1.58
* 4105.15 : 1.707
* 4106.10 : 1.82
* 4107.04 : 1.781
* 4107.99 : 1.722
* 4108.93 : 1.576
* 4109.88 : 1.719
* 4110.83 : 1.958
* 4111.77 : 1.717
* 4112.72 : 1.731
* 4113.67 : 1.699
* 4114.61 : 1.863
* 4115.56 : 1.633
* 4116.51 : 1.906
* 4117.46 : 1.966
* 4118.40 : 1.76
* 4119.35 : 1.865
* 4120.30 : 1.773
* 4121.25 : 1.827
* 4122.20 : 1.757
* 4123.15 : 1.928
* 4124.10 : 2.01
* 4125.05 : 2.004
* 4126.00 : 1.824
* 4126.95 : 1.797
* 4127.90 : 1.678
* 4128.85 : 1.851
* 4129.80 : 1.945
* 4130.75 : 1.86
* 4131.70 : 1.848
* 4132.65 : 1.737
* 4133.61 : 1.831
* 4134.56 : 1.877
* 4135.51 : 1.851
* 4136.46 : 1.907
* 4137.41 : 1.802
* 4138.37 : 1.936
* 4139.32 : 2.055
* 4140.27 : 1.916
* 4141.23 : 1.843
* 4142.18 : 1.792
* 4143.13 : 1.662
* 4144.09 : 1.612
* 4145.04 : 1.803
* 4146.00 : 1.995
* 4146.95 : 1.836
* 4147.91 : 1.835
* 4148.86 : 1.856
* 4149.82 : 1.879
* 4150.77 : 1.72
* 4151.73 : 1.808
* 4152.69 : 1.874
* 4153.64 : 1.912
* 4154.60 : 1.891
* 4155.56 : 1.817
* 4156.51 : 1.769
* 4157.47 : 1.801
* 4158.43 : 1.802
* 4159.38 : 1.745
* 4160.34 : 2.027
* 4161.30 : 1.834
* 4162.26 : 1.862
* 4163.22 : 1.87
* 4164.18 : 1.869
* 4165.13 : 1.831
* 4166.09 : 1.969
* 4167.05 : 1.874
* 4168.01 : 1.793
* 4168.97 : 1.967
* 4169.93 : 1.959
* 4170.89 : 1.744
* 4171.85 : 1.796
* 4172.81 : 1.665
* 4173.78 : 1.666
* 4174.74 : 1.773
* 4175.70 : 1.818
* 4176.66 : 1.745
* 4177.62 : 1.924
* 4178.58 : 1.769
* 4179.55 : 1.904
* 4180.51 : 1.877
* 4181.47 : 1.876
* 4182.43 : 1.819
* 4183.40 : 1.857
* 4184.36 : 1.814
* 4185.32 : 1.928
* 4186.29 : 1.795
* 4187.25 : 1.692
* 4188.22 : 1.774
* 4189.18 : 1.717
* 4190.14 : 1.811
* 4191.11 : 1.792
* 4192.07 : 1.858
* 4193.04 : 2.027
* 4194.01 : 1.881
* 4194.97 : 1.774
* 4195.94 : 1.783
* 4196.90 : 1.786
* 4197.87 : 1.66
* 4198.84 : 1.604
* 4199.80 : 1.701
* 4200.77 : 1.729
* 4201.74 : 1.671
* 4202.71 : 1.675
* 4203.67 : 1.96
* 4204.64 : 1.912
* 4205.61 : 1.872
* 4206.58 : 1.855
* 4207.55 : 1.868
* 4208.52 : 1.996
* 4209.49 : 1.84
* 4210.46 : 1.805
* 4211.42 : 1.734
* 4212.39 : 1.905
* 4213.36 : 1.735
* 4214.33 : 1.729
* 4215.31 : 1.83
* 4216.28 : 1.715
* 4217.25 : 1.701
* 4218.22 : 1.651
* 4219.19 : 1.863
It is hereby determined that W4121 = 1.10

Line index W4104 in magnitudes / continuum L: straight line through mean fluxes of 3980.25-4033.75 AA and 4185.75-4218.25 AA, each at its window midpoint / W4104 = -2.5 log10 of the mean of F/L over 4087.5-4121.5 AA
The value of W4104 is 0.05 mag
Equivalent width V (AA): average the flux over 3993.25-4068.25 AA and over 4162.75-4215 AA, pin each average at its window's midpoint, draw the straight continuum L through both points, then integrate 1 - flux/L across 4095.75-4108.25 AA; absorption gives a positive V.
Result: 2.0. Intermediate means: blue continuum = 1.78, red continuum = 1.82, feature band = 1.51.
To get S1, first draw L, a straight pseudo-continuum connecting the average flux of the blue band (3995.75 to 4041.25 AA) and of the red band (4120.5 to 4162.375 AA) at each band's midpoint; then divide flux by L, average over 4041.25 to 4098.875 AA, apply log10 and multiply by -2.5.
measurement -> 0.03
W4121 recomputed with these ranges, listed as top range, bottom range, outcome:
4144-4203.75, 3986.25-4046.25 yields 1.10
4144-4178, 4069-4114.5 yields 1.11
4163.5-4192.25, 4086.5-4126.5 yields 1.10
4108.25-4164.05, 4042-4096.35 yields 1.07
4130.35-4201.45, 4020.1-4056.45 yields 1.08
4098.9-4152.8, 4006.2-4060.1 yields 1.03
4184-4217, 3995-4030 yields 1.11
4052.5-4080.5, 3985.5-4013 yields 1.02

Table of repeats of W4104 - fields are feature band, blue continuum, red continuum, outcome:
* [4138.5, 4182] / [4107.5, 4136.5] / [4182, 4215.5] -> -0.02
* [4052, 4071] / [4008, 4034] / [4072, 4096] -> 0.03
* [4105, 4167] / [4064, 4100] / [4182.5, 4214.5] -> -0.03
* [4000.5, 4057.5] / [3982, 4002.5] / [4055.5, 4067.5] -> -0.03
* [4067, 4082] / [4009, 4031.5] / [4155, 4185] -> 0.03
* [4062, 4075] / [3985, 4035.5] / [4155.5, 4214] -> 0.03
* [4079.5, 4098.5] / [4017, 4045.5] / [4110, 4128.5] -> 0.02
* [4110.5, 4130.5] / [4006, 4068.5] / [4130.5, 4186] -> -0.01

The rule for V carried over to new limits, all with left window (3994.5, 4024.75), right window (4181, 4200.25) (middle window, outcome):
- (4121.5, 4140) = -0.8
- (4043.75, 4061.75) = 0.3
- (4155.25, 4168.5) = -0.4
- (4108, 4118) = 0.1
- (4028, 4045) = -0.7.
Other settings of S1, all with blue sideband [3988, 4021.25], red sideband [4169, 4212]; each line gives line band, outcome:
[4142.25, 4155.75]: -0.01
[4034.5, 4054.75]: -0.04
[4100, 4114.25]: 0.14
